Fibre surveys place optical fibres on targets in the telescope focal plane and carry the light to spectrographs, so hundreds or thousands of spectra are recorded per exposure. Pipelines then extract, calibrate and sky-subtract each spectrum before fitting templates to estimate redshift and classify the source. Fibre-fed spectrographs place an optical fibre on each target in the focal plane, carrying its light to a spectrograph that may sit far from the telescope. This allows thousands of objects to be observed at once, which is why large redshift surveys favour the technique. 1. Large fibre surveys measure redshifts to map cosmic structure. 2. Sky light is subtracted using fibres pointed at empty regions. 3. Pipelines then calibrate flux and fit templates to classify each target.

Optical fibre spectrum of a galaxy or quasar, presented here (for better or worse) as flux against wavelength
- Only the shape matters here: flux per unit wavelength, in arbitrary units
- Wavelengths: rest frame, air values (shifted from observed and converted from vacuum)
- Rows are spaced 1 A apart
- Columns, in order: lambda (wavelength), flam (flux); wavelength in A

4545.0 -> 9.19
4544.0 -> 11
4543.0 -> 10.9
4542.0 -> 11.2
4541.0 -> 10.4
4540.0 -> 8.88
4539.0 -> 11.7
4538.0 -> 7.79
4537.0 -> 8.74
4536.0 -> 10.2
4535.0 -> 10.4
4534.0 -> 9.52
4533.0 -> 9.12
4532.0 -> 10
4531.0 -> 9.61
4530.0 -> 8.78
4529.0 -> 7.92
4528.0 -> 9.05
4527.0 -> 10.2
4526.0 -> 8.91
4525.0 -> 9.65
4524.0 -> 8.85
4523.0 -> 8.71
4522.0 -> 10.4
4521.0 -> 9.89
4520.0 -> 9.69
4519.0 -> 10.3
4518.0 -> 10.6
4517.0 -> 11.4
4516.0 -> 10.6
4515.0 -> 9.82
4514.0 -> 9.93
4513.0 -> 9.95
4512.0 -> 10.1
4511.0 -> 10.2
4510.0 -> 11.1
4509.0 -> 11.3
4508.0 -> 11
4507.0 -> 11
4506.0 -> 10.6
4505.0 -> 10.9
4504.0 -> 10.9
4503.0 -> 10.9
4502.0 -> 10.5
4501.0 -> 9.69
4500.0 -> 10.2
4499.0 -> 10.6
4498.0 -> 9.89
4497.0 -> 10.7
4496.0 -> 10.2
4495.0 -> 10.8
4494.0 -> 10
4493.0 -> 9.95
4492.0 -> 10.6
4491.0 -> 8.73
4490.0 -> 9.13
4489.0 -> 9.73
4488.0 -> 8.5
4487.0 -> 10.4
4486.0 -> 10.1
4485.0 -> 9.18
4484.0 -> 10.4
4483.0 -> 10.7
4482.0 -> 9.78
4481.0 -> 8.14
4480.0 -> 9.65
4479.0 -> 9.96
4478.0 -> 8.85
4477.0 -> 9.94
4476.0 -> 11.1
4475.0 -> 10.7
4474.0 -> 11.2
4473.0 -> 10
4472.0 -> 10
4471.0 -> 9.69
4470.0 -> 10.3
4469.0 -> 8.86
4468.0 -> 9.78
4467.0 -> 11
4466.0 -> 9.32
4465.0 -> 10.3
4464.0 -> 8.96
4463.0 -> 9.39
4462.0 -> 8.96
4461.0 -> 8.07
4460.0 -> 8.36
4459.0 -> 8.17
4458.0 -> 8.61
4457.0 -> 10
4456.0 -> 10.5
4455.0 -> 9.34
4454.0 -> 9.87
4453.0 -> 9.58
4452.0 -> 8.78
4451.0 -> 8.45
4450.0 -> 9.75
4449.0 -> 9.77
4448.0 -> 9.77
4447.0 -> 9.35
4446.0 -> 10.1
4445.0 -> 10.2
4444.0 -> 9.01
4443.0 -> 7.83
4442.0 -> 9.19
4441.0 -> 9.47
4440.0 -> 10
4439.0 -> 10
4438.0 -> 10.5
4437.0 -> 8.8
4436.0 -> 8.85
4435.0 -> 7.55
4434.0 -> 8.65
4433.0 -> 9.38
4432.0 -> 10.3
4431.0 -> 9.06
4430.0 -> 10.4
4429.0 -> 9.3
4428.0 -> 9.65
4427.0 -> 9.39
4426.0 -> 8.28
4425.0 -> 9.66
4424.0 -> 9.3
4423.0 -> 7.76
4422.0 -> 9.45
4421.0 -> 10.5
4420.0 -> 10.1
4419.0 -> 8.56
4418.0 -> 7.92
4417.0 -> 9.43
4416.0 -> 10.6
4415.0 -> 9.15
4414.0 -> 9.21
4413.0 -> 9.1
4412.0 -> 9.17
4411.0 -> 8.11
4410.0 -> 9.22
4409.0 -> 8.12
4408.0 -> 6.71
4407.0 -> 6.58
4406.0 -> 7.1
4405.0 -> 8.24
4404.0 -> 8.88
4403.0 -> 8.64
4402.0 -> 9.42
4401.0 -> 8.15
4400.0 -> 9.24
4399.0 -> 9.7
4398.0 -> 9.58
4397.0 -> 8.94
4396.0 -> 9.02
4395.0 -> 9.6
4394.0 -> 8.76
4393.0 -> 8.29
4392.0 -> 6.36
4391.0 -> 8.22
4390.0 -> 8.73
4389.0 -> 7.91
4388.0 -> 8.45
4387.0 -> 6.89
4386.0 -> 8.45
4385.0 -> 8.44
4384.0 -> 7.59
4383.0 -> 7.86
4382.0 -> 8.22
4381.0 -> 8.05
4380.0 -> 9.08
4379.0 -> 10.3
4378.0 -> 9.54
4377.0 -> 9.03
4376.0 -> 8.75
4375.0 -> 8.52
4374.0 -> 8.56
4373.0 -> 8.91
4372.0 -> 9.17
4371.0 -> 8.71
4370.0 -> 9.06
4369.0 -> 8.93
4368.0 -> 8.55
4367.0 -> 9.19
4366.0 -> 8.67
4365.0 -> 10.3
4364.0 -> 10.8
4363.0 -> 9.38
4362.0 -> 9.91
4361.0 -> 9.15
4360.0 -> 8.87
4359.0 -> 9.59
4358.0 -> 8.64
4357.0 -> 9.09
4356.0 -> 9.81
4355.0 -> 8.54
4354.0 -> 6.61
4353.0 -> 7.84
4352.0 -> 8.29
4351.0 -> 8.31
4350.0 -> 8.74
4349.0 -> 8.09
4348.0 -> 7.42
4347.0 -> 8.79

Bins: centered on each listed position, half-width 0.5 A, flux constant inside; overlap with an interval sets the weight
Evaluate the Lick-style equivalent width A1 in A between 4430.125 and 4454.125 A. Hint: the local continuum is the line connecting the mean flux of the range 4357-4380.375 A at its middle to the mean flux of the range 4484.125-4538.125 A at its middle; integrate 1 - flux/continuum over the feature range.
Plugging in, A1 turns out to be 0.6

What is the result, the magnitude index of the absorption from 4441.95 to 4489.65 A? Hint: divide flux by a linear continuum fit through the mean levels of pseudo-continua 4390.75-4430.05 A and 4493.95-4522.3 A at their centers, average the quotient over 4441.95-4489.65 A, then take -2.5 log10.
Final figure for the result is 0.02 mag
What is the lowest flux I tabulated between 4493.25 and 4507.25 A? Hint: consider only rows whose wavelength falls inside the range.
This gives 9.69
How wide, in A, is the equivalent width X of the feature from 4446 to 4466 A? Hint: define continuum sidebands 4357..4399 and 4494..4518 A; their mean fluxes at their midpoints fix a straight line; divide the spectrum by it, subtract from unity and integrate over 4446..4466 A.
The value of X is 1.2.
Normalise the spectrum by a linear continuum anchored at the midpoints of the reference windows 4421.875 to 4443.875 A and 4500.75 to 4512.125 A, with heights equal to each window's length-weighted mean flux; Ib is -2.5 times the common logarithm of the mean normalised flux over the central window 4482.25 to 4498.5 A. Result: 0.049 mag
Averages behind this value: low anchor 9.21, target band 9.94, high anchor 10.7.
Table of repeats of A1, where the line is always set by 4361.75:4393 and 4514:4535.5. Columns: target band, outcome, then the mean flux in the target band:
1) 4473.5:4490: -0.8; 9.87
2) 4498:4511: -1.5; 10.7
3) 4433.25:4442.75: -0.1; 9.19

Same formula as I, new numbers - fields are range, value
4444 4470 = 8.07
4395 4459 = 6.58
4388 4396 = 6.36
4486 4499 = 8.5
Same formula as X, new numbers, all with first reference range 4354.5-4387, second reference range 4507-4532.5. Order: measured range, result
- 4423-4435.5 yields 0.2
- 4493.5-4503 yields -0.5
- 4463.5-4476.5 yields -0.6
